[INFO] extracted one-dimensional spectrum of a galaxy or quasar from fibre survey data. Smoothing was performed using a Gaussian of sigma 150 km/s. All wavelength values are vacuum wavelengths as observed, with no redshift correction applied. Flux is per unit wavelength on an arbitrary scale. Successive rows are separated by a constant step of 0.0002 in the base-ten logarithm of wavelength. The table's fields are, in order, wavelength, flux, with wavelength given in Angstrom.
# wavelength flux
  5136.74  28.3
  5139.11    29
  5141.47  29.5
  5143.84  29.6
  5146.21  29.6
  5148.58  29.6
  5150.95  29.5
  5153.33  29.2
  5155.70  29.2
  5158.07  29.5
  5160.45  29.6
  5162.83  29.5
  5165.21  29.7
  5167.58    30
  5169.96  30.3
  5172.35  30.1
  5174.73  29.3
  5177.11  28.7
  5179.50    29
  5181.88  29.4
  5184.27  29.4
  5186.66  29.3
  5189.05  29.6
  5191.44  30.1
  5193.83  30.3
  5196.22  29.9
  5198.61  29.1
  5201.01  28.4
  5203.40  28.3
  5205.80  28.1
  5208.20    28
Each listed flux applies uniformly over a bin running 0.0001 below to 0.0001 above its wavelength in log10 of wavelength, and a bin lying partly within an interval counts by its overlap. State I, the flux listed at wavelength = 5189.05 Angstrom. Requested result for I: 29.6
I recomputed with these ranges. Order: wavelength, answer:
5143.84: 29.6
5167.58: 30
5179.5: 29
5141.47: 29.5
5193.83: 30.3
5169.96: 30.3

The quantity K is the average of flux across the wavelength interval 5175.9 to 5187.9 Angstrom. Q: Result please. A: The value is 29.2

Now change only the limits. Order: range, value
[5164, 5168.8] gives 29.9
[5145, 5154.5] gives 29.5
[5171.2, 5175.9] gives 29.7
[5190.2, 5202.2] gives 29.6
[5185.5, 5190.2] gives 29.4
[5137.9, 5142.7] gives 29.3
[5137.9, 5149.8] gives 29.5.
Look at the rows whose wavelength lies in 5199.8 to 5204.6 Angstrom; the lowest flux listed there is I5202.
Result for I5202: 28.3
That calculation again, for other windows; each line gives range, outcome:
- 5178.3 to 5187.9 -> 29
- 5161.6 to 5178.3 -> 28.7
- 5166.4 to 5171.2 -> 30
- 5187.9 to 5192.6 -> 29.6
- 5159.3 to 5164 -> 29.5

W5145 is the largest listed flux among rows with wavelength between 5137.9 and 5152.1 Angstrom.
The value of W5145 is 29.6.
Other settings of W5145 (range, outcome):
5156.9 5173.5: 30.3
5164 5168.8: 30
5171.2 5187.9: 30.1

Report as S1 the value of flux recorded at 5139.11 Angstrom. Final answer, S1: 29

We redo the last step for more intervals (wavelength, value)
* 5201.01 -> 28.4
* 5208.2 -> 28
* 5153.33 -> 29.2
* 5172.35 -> 30.1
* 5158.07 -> 29.5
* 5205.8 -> 28.1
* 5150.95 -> 29.5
